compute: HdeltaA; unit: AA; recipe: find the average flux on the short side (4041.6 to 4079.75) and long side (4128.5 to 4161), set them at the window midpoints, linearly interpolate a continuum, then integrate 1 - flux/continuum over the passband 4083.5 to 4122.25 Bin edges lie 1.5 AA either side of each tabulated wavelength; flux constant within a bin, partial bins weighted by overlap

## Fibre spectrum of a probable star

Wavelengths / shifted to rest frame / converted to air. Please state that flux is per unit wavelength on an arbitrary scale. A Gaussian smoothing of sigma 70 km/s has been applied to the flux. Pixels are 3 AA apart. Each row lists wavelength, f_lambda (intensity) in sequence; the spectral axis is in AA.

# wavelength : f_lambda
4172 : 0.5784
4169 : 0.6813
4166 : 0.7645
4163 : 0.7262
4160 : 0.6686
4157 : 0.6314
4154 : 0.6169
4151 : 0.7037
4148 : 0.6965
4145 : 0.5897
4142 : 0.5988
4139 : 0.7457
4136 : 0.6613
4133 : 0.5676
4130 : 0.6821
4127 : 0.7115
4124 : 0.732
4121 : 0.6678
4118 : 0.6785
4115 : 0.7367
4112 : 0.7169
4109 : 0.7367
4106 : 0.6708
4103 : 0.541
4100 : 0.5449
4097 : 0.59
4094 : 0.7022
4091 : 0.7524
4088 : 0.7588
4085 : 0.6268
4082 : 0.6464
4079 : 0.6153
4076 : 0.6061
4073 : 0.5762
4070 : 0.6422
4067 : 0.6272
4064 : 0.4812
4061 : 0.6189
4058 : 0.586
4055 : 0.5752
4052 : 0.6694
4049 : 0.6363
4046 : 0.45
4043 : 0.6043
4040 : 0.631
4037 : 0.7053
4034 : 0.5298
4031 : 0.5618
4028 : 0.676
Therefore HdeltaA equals -3.1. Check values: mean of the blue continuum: 0.591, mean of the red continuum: 0.651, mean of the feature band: 0.671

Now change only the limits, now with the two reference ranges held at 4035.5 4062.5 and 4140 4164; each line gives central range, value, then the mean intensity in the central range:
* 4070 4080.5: 0.25 AA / 0.605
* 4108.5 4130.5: -2.33 AA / 0.708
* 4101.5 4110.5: -0.22 AA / 0.65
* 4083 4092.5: -1.27 AA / 0.709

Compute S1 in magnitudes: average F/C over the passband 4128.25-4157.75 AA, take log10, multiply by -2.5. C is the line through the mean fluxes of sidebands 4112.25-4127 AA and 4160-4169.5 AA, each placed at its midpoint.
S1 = 0.10 mag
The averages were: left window 0.706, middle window 0.65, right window 0.72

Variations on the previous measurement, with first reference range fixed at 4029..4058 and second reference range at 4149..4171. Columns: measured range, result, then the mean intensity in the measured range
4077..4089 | -0.05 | 0.655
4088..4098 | -0.11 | 0.698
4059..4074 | 0.04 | 0.589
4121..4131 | -0.07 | 0.704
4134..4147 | 0.03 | 0.648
